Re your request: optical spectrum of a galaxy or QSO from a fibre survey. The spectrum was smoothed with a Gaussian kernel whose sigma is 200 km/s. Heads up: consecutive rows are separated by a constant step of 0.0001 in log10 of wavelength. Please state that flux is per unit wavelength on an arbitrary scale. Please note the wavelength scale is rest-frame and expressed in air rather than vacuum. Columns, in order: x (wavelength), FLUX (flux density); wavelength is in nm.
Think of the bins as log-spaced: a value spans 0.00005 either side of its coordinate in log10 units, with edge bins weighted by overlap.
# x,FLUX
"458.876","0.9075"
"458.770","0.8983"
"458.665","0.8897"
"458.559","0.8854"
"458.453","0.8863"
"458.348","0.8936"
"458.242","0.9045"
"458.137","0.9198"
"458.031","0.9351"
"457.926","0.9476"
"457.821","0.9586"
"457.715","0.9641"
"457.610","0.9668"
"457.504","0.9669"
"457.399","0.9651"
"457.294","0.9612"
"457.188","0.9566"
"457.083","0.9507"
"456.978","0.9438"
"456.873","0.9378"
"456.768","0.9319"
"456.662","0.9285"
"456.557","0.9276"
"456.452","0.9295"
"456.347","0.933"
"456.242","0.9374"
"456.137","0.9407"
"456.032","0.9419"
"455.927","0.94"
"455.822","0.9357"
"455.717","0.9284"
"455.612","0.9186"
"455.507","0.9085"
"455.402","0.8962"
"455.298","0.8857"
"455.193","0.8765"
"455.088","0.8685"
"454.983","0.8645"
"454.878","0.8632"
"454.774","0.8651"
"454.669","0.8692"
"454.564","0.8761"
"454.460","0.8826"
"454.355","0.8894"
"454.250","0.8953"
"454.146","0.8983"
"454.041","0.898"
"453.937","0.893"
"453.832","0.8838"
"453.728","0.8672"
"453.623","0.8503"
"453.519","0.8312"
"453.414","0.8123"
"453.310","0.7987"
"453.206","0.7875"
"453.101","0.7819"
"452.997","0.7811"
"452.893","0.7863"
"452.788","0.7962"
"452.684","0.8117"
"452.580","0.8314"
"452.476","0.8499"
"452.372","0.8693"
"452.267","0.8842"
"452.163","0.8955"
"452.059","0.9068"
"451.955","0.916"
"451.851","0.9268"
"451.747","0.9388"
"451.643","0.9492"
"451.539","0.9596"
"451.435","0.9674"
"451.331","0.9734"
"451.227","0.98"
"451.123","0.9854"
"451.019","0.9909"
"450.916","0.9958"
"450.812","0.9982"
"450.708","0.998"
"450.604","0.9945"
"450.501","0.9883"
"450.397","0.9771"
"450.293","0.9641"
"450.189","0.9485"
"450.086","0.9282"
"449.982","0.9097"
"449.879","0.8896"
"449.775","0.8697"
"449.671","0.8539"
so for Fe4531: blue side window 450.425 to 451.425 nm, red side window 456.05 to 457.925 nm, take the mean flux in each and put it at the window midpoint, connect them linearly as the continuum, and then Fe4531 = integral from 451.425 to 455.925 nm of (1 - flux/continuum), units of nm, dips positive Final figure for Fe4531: 0.442 nm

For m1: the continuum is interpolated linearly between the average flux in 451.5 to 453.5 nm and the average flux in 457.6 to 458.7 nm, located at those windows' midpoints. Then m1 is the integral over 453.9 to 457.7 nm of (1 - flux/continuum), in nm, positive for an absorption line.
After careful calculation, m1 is -0.09 nm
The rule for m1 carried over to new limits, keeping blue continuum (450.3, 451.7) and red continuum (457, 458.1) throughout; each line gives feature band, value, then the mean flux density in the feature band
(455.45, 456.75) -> 0.04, 0.93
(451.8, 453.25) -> 0.19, 0.845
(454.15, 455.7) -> 0.13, 0.885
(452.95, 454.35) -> 0.18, 0.846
